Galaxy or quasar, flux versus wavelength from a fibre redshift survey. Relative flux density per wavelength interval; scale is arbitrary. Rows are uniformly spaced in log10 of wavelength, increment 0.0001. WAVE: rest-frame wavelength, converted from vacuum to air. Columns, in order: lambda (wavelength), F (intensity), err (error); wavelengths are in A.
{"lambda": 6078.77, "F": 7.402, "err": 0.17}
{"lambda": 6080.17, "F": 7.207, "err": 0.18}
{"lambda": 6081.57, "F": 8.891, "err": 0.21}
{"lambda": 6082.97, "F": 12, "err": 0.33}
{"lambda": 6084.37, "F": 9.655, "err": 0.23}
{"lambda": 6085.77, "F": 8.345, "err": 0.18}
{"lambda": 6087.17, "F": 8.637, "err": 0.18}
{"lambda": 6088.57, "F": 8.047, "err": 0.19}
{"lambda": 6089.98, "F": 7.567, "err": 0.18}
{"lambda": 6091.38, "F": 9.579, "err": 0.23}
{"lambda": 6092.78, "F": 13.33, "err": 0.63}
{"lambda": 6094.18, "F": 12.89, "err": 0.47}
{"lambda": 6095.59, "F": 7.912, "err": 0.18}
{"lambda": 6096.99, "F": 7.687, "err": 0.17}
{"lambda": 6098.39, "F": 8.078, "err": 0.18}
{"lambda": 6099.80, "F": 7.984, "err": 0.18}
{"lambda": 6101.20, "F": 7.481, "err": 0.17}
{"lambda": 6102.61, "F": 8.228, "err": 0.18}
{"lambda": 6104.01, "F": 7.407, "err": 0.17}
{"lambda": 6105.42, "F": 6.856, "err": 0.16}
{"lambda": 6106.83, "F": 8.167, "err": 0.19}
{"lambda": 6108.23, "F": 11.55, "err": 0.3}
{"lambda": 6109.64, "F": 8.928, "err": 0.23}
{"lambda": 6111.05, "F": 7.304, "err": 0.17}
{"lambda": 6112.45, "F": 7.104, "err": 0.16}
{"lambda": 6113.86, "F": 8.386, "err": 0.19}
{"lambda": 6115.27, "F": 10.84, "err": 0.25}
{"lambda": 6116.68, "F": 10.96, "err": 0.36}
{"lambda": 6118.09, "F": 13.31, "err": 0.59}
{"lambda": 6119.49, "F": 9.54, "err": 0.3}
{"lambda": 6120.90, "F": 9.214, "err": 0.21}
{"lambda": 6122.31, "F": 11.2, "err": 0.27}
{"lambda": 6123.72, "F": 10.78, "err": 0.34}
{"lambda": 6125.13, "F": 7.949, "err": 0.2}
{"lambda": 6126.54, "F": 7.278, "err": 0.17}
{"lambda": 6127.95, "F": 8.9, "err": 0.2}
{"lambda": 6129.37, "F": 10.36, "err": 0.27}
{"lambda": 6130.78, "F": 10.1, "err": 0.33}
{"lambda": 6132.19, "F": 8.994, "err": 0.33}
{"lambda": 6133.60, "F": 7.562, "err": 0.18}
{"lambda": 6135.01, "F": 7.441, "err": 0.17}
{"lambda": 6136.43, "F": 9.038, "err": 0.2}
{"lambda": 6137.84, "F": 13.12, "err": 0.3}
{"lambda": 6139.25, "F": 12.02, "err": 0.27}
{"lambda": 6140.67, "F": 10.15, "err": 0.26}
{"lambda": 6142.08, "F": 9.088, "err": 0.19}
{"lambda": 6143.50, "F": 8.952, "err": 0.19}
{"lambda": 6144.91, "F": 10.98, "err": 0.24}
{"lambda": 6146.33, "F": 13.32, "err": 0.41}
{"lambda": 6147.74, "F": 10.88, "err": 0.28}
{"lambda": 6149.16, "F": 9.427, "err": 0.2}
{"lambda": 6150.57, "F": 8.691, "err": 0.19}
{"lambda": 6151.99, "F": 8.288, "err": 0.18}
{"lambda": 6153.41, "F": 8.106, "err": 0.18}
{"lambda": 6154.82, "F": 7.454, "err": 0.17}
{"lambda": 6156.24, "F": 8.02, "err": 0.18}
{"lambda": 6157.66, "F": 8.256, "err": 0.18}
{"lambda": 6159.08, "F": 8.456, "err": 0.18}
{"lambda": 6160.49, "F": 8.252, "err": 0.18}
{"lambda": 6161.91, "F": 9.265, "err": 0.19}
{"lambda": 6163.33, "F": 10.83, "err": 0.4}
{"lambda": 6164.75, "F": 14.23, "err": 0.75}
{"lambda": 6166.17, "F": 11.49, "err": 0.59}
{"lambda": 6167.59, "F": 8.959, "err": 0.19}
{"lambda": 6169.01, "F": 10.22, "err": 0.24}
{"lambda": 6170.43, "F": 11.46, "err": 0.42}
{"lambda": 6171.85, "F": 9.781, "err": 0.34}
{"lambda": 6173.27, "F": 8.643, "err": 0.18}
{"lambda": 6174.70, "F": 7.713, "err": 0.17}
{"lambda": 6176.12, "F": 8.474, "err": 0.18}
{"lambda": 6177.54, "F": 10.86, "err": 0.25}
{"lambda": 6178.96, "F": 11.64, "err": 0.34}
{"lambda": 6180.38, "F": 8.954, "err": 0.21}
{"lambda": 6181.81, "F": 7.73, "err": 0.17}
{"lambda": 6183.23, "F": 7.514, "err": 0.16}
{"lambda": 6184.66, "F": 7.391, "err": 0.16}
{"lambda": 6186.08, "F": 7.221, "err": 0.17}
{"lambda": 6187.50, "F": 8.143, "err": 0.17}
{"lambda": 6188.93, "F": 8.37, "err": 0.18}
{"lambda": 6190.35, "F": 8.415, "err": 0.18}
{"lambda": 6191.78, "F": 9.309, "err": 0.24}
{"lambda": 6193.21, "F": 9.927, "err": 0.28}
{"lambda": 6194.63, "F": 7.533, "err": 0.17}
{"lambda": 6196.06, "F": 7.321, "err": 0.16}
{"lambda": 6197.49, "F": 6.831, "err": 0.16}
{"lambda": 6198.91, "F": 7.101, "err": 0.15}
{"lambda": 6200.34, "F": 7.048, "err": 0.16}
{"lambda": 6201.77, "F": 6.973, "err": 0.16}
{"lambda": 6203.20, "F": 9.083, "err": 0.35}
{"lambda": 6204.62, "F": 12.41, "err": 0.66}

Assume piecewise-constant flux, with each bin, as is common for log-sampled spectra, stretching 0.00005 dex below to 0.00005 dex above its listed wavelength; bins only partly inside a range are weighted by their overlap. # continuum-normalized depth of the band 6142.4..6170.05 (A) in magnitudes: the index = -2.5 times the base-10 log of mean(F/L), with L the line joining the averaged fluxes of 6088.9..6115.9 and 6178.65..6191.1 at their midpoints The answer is -0.15 mag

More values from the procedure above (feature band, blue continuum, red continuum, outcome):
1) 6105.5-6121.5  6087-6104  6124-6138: -0.063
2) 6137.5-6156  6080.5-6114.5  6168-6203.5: -0.147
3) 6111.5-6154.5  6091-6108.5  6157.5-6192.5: -0.071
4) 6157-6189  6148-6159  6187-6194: -0.083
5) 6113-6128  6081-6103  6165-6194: -0.080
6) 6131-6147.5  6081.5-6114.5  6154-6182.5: -0.094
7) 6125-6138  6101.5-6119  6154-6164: -0.010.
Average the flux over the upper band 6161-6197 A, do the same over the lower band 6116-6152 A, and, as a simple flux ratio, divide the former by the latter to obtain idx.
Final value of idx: 0.93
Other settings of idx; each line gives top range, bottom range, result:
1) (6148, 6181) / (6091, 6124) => 1.01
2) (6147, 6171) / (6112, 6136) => 1.01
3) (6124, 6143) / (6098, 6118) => 1.09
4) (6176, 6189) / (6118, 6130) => 0.90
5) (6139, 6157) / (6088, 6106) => 1.10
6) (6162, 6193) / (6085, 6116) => 1.07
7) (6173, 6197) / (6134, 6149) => 0.82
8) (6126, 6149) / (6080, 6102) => 1.08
